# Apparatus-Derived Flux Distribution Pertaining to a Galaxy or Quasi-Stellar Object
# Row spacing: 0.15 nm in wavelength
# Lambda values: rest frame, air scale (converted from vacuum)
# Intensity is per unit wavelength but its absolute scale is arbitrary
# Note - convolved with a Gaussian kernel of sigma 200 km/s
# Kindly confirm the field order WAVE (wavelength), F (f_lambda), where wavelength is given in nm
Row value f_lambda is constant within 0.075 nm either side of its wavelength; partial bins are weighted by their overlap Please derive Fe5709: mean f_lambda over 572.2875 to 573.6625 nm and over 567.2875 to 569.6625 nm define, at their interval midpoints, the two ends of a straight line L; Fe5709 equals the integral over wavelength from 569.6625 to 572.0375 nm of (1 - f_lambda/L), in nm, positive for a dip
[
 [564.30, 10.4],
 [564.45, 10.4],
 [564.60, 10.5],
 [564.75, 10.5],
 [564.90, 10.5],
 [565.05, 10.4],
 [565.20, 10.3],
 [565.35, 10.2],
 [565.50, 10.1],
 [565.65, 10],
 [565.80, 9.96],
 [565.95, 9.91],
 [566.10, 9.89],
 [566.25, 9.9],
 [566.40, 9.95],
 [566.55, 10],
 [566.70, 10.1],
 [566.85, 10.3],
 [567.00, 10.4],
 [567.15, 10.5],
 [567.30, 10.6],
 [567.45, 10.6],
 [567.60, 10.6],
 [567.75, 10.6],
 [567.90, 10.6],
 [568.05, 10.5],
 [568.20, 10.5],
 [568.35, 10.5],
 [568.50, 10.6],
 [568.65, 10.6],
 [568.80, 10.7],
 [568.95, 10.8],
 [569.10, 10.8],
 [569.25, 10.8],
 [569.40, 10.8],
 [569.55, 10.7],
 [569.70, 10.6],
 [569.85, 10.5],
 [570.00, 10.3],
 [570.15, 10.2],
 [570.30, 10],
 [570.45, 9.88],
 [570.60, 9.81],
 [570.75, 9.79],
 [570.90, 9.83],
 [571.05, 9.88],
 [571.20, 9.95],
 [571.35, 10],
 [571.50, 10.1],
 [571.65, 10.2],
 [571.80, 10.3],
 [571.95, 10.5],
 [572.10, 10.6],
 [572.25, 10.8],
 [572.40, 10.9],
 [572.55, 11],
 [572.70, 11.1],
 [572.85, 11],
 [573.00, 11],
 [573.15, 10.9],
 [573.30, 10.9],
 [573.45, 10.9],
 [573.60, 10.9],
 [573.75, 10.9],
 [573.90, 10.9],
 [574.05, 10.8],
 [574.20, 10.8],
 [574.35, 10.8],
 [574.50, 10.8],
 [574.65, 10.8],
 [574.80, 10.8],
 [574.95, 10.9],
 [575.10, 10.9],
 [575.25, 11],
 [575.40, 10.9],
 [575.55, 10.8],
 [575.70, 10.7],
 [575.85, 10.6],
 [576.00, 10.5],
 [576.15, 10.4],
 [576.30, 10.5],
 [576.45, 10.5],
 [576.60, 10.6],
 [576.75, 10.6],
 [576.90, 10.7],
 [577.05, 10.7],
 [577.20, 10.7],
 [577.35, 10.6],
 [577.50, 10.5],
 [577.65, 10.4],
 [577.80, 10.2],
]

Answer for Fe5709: 0.15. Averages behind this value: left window 10.6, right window 11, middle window 10.1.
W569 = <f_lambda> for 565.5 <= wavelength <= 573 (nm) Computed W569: 10.4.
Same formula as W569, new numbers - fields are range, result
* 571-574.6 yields 10.7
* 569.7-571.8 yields 10.1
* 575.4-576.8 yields 10.6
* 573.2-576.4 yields 10.8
